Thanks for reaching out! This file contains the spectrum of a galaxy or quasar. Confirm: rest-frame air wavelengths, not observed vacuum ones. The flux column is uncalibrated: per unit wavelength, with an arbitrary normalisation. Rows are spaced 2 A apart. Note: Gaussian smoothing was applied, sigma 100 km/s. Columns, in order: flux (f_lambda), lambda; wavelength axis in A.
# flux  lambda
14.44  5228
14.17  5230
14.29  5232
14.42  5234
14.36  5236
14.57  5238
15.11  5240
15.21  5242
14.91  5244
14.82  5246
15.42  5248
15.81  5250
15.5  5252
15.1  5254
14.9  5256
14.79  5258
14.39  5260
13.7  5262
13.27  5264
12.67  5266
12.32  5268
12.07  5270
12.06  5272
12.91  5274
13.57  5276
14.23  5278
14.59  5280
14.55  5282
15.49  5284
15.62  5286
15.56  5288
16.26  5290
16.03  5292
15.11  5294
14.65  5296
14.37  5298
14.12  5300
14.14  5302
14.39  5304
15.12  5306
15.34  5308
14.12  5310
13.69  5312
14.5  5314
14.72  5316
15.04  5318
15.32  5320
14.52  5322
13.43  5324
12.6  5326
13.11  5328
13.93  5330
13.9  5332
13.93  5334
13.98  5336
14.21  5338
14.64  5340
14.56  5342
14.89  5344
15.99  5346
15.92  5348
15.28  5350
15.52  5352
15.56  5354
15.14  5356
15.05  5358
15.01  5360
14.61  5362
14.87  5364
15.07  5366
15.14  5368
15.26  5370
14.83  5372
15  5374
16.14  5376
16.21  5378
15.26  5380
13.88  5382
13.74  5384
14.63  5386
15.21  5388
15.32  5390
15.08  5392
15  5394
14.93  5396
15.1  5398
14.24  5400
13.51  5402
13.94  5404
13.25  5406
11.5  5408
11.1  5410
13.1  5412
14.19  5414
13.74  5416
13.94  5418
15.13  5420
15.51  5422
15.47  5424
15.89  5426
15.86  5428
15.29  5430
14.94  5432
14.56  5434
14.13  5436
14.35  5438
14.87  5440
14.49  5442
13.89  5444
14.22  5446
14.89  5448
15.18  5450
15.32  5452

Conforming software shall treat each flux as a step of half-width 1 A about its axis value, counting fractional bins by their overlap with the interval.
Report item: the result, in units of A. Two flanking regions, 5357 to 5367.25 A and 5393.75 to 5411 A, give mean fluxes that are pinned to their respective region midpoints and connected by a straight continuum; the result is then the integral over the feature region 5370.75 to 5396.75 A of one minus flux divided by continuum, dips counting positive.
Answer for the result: -1.5 A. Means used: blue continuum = 14.9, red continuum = 13.6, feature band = 15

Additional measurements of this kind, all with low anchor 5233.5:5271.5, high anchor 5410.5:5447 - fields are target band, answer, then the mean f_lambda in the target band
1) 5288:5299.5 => -0.7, 15.3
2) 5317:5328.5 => 0.3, 14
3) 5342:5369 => -1.3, 15.2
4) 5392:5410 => 0.9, 13.8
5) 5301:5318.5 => -0.1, 14.5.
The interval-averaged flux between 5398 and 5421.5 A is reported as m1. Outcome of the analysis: 13.5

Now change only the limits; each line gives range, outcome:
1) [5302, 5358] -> 14.6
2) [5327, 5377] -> 14.9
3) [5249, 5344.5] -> 14.3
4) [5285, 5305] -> 15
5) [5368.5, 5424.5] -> 14.4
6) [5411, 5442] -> 14.7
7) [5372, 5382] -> 15.4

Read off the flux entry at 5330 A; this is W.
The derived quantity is 13.93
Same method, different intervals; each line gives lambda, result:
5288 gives 15.56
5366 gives 15.07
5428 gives 15.86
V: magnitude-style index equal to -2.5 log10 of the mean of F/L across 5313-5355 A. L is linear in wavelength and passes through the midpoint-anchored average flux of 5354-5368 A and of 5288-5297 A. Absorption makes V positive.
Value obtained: 0.05 mag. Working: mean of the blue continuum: 15.5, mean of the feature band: 14.5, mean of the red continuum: 15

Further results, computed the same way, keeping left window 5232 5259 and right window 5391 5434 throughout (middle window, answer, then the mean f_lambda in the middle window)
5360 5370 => -0.03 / 15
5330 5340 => 0.04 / 14.1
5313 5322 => -0.01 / 14.9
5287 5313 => -0.01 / 14.8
